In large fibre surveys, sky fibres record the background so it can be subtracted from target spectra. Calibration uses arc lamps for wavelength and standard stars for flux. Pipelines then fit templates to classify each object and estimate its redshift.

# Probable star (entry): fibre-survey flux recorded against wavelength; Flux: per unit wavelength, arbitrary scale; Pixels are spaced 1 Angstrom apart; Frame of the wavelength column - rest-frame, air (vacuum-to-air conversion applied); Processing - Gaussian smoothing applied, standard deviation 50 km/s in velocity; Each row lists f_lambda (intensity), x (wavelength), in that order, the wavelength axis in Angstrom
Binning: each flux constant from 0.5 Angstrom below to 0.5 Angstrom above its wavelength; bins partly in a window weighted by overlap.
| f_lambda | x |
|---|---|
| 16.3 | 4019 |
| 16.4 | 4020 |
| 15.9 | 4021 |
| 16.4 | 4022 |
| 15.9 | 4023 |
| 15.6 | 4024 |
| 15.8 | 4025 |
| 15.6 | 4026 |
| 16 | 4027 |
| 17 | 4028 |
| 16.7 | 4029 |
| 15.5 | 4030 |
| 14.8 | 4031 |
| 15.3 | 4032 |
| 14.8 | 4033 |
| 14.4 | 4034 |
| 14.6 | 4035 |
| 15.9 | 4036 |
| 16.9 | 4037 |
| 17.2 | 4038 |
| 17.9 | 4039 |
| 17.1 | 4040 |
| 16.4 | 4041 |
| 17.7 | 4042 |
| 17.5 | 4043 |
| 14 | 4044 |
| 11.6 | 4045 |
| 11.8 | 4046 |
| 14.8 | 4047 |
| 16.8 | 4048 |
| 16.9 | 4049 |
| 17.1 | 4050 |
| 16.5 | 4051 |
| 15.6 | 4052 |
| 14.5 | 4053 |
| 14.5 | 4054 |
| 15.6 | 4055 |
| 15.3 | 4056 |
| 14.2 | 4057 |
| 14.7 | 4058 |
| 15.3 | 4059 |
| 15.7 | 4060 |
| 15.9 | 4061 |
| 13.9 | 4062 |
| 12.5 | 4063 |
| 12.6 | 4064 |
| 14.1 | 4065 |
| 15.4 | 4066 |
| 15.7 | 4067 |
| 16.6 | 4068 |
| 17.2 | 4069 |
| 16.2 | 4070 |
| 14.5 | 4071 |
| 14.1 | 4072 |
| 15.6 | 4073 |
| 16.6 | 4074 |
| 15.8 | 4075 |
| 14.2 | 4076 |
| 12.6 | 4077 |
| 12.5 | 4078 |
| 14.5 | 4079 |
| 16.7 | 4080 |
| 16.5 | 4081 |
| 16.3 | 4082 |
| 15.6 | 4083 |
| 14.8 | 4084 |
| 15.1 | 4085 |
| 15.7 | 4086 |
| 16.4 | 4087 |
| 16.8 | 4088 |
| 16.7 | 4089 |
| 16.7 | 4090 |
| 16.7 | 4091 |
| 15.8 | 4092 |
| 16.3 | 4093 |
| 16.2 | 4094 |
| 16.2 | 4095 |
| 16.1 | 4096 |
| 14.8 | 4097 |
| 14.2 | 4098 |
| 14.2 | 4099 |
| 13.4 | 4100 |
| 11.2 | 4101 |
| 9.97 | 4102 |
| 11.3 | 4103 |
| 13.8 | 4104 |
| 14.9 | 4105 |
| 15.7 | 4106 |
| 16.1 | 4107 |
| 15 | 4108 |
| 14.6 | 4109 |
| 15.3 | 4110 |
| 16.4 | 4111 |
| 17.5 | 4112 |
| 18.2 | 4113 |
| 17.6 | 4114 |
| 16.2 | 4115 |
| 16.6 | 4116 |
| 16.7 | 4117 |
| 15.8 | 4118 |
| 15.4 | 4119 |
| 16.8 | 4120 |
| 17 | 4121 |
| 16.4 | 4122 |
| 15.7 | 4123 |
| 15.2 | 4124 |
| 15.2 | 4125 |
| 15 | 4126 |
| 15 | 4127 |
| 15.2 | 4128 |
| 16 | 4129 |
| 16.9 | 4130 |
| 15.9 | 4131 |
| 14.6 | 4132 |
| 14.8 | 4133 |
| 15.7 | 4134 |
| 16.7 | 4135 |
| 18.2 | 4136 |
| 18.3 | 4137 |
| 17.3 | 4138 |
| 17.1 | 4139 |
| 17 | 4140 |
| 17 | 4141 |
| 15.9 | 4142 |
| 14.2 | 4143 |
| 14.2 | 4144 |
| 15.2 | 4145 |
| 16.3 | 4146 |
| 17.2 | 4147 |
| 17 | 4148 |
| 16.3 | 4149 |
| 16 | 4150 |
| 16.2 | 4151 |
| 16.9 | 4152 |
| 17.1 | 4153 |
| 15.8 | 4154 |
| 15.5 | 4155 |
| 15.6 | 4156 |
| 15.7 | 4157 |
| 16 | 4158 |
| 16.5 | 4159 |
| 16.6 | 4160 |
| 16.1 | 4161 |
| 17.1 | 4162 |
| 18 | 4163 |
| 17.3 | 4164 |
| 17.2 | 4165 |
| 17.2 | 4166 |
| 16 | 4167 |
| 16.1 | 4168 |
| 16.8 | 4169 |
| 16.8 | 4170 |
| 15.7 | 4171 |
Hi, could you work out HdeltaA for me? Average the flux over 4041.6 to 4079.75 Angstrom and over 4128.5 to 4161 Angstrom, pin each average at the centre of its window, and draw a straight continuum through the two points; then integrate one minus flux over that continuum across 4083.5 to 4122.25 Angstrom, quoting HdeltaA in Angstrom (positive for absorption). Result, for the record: 0.3 Angstrom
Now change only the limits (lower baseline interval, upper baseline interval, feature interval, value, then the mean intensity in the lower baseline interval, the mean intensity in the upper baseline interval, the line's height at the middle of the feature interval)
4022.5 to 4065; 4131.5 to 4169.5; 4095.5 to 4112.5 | 1.69 Angstrom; 15.4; 16.4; 16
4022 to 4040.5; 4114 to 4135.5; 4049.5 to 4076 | 1.22 Angstrom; 16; 15.9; 15.9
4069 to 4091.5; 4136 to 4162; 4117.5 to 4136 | 0.30 Angstrom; 15.5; 16.3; 16.1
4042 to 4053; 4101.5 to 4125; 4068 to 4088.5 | 0.04 Angstrom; 15.3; 15.6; 15.4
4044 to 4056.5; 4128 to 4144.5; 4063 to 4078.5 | 0.49 Angstrom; 15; 16.2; 15.3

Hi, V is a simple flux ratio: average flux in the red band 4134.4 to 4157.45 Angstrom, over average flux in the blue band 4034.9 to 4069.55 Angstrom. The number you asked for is 1.1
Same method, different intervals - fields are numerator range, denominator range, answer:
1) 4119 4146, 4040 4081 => 1.06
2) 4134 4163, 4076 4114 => 1.08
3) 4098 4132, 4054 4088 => 1.01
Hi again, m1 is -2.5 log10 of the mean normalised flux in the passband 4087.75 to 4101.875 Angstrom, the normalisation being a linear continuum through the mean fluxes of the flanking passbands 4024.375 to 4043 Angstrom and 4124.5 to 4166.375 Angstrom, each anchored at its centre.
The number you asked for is 0.07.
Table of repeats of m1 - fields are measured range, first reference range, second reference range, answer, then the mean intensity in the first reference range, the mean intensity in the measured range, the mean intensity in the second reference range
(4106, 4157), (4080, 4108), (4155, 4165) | -0.016 mag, 15.1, 16.1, 16.5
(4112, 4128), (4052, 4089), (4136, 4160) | -0.021 mag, 15.1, 16.2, 16.3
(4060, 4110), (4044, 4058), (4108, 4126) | 0.043 mag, 15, 15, 16.2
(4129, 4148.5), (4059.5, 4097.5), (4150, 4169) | -0.005 mag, 15.4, 16.3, 16.5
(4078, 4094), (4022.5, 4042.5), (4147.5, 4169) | 0.021 mag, 16.1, 15.9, 16.5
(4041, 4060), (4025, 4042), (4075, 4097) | 0.044 mag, 16.1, 15.3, 15.6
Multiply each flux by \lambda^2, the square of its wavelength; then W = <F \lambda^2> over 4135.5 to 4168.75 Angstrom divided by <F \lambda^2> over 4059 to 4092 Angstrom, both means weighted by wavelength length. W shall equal 1.1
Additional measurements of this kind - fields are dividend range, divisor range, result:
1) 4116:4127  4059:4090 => 1.07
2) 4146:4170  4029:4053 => 1.12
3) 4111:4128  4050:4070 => 1.11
